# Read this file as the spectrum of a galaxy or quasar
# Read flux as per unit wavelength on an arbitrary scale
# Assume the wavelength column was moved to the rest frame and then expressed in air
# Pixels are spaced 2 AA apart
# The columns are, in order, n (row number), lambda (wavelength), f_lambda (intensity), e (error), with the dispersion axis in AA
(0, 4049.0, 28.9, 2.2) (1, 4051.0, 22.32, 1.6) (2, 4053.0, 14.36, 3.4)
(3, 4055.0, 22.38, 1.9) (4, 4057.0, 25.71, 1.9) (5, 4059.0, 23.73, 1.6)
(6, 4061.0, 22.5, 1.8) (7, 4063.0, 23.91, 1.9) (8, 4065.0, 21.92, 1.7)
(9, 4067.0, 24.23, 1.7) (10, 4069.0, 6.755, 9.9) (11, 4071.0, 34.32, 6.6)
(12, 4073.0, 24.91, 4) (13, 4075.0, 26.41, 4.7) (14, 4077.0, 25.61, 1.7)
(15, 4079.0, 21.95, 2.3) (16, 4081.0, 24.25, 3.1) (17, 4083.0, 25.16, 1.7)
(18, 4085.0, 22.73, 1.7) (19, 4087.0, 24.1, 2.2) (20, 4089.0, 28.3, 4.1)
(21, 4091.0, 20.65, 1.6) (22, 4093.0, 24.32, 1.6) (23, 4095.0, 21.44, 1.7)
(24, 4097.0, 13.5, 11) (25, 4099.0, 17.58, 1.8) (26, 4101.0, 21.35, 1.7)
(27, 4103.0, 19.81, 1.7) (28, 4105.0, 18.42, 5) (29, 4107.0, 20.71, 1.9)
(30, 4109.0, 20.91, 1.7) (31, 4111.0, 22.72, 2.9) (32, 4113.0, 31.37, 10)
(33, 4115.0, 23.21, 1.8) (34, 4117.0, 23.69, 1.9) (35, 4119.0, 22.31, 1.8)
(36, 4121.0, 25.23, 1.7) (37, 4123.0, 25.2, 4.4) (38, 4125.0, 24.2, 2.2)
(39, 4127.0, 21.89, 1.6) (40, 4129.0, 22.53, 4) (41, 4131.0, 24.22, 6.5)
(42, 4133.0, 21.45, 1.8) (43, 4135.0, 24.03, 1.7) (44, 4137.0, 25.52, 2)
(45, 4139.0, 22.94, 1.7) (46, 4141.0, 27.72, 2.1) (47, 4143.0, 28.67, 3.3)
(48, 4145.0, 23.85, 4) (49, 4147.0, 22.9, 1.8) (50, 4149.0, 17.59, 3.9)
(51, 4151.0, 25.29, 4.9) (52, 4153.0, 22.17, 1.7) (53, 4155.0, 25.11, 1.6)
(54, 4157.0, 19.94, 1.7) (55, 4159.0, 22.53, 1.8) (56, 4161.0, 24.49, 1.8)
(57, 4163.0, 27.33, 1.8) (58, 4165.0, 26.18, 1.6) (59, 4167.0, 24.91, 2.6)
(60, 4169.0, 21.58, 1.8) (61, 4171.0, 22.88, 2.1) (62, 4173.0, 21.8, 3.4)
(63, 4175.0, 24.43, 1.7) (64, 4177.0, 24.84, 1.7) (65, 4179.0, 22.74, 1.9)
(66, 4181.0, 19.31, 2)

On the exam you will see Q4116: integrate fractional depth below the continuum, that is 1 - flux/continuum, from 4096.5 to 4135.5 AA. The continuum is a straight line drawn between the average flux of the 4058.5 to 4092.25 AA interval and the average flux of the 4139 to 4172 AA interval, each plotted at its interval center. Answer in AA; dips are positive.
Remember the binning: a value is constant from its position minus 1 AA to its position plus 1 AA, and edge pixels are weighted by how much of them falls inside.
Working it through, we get 2.4 AA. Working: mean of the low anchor 23.6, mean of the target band 22.3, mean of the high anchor 23.9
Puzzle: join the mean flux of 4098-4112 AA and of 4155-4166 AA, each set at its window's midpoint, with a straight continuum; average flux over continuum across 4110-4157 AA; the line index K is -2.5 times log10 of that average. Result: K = -0.08 mag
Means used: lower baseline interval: 20.2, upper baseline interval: 24.2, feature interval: 24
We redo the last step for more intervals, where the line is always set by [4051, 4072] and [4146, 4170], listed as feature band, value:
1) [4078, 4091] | -0.08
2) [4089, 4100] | 0.11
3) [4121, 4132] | -0.04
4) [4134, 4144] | -0.12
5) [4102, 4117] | 0.01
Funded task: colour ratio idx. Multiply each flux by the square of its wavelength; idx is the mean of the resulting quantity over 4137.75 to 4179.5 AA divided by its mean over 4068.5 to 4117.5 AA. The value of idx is 1.08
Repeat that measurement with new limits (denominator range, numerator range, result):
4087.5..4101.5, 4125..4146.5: 1.17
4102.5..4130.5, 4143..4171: 1.04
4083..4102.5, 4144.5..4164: 1.10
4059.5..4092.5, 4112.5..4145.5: 1.06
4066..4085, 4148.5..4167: 1.04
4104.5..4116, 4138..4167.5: 1.07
